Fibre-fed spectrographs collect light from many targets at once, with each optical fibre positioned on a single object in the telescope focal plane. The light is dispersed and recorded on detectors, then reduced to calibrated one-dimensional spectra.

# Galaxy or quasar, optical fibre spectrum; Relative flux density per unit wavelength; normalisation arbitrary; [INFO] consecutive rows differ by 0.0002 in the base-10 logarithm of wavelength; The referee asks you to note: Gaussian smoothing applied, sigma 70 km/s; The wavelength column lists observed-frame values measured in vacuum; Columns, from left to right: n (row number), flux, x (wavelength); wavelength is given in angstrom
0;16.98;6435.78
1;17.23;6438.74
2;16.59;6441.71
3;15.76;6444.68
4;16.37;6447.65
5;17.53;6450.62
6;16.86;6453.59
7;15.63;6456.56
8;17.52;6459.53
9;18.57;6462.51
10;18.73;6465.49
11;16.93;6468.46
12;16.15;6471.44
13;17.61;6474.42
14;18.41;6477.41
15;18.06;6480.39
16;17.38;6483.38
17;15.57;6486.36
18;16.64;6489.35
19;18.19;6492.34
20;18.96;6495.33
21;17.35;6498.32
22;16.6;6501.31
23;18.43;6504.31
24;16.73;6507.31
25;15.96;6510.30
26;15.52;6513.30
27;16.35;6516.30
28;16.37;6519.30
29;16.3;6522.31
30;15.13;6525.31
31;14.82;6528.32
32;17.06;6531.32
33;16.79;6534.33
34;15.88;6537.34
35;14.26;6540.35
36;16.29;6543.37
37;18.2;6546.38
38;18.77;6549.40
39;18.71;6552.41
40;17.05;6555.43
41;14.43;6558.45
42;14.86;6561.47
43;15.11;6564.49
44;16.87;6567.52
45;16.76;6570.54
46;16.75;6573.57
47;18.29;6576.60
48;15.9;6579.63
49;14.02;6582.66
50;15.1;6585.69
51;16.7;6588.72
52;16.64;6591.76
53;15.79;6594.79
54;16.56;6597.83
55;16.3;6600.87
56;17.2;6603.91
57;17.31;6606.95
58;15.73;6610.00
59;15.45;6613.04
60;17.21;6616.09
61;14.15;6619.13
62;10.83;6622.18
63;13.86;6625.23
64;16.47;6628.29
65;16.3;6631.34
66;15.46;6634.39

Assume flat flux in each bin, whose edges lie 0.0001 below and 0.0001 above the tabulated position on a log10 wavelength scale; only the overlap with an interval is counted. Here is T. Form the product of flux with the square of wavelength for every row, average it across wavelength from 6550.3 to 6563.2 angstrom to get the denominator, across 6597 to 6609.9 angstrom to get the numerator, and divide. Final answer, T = 1.0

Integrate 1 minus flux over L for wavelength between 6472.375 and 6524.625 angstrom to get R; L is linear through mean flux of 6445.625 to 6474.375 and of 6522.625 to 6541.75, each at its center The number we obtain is -2.1 angstrom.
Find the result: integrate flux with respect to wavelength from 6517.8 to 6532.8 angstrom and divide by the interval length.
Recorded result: 15.9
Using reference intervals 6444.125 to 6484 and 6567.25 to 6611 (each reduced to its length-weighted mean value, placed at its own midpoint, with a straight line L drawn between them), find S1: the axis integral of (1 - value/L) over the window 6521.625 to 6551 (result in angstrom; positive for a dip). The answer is 0.7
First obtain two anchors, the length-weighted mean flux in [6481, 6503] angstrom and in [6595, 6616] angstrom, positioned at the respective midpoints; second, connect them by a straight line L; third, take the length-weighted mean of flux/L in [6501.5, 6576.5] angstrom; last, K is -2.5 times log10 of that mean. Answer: 0.03 mag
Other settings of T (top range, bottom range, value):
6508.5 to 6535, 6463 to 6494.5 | 0.93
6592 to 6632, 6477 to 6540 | 0.97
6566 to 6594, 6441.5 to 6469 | 0.99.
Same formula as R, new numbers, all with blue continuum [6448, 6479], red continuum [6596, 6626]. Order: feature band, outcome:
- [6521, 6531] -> 0.6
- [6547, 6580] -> -1.3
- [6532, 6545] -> 0.4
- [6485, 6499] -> -0.3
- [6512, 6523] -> 0.4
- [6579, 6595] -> 0.1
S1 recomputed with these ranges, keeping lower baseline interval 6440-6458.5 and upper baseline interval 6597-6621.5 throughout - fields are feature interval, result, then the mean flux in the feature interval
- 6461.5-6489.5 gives -1.7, 17.4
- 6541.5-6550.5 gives -0.7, 17.6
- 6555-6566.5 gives 0.6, 15.3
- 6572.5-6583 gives -0.2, 16.5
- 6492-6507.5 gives -1.3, 17.8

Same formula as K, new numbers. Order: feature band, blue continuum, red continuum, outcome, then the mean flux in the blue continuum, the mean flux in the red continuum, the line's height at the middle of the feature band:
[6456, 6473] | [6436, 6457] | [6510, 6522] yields -0.055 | 16.6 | 16.1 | 16.5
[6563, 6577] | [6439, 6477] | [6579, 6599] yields -0.043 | 17.1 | 15.8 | 16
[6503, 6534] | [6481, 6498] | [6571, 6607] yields 0.053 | 17.4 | 16.4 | 17.1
